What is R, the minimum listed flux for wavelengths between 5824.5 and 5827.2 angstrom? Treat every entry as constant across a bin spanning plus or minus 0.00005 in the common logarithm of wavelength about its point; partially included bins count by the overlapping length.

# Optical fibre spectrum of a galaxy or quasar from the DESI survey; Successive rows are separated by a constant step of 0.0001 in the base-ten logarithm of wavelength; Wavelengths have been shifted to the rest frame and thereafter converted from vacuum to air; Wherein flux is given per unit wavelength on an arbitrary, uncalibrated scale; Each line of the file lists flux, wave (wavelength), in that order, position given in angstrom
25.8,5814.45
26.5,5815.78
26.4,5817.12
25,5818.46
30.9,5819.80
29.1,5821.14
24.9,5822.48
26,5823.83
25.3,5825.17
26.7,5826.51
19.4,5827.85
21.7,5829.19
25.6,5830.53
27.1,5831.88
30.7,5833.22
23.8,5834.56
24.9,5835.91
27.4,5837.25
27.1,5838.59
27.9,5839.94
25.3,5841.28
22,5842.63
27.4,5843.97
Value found 25.3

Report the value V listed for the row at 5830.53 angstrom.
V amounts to 25.6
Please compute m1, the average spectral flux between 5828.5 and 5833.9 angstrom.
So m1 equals 26.3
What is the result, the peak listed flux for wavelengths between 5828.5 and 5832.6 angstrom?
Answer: 27.1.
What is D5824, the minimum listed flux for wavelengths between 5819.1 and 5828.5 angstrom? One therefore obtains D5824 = 19.4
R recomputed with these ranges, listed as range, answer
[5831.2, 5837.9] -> 23.8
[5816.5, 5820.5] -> 25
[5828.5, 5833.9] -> 21.7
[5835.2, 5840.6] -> 24.9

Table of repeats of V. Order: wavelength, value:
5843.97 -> 27.4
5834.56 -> 23.8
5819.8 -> 30.9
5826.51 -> 26.7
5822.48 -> 24.9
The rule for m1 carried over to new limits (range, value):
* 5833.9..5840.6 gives 26.2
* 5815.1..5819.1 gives 26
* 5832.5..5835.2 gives 27.4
